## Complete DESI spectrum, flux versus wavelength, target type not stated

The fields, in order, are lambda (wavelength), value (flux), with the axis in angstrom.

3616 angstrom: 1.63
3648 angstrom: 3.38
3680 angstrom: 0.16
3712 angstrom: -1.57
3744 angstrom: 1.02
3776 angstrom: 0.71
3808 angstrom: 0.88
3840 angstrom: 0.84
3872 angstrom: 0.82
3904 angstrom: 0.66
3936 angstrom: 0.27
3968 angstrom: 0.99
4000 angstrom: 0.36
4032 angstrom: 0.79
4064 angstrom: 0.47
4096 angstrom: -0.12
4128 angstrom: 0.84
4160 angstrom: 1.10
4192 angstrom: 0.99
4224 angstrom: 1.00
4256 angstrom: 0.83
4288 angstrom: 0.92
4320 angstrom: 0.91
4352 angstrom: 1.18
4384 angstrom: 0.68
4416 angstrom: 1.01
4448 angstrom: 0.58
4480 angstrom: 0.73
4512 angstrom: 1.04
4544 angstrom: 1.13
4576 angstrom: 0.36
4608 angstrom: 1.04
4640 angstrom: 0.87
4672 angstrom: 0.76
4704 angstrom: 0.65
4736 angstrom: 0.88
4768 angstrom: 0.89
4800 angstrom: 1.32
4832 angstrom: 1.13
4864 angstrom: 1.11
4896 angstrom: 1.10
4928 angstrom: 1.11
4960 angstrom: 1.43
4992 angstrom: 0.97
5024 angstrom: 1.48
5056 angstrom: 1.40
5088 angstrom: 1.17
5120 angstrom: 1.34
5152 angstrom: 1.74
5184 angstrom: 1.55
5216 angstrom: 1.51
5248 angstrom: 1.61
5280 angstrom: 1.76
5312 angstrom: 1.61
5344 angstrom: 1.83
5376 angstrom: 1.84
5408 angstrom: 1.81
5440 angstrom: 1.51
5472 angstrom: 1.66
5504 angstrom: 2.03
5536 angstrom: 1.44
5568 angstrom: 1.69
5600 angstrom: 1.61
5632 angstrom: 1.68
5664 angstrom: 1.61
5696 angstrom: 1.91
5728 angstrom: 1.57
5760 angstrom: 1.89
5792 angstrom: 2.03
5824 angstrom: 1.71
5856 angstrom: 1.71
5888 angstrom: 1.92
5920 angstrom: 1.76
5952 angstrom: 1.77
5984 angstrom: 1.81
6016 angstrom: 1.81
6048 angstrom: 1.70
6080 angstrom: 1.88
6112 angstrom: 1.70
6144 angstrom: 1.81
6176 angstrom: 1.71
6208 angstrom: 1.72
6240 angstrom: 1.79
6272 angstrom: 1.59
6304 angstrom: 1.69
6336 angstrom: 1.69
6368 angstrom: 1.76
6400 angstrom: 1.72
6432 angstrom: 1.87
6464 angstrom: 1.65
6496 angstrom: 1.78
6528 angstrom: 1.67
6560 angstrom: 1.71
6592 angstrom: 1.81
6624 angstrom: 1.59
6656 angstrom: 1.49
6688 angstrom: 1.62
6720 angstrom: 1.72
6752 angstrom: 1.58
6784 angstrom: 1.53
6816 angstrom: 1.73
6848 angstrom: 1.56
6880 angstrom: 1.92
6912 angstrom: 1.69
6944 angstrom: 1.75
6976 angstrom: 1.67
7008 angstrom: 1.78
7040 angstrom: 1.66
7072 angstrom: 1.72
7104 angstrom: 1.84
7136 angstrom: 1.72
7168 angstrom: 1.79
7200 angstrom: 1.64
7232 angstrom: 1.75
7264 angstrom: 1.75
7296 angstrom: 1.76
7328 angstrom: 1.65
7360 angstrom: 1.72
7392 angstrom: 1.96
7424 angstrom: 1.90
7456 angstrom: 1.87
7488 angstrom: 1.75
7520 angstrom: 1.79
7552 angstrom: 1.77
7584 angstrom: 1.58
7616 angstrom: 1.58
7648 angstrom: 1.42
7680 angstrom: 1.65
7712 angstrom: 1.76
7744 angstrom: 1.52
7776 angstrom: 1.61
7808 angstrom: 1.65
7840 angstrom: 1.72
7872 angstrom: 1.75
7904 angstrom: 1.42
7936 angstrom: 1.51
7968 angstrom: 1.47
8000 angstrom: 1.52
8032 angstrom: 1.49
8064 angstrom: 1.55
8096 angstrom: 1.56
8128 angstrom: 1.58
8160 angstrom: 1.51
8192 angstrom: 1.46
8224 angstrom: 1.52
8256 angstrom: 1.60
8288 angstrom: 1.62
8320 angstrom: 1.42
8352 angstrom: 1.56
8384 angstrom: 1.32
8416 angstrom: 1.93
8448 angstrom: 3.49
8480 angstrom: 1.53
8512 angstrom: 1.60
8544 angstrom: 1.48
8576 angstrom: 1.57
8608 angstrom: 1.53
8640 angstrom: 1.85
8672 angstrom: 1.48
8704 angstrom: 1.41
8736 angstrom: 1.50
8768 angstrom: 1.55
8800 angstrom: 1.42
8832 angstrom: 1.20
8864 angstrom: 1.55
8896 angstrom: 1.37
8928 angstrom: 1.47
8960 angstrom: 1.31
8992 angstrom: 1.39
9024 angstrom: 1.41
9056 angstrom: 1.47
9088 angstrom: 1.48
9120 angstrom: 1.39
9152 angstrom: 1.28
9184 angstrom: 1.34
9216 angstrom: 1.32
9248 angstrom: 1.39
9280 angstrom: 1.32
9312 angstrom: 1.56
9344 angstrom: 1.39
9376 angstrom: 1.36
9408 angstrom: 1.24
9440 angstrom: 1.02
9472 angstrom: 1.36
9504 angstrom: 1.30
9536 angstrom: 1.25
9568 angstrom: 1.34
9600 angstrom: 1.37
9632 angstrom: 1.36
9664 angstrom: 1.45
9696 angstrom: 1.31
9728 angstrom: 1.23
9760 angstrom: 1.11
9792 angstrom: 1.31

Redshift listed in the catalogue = 0.28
